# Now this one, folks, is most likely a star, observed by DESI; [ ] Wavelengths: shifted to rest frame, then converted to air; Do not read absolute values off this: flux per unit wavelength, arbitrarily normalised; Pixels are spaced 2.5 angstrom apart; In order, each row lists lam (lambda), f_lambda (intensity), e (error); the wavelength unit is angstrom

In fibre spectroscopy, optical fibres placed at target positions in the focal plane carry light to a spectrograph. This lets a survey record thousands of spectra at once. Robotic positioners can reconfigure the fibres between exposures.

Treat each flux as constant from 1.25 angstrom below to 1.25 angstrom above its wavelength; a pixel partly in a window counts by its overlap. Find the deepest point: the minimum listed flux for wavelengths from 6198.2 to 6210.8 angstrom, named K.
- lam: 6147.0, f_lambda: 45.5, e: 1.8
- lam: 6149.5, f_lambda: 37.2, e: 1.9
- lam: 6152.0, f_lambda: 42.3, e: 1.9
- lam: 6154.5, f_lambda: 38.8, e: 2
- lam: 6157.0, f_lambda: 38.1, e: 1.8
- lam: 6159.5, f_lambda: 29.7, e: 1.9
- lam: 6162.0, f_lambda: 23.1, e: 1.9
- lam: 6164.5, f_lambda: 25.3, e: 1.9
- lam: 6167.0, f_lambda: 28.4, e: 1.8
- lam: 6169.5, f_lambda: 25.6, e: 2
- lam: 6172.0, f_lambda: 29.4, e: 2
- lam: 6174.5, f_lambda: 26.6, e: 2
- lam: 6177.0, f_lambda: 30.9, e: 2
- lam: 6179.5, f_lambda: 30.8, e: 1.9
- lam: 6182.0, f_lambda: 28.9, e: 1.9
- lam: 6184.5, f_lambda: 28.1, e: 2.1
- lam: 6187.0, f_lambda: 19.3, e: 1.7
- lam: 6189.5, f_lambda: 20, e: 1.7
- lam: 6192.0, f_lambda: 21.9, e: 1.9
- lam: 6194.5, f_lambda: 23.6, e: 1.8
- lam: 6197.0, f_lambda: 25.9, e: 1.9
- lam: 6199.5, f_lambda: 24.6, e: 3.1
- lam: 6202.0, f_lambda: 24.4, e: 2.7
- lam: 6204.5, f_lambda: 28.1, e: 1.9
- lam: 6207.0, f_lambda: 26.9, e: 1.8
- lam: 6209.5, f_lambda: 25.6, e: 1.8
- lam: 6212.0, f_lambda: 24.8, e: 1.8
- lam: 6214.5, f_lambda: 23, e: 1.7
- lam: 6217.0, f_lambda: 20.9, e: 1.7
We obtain 24.4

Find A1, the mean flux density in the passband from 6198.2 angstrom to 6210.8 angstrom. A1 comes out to 25.9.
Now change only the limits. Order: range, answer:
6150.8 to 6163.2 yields 34.4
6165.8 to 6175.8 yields 27.5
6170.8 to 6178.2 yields 29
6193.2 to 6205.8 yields 25.3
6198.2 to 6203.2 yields 24.5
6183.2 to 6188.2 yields 23.8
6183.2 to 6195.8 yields 22.6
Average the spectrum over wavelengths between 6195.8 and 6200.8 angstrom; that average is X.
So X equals 25.2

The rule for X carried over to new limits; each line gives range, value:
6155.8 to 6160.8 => 33.7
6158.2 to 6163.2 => 26.6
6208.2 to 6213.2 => 25.2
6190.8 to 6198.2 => 23.8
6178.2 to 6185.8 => 29.2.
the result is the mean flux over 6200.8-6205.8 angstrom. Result 26.3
